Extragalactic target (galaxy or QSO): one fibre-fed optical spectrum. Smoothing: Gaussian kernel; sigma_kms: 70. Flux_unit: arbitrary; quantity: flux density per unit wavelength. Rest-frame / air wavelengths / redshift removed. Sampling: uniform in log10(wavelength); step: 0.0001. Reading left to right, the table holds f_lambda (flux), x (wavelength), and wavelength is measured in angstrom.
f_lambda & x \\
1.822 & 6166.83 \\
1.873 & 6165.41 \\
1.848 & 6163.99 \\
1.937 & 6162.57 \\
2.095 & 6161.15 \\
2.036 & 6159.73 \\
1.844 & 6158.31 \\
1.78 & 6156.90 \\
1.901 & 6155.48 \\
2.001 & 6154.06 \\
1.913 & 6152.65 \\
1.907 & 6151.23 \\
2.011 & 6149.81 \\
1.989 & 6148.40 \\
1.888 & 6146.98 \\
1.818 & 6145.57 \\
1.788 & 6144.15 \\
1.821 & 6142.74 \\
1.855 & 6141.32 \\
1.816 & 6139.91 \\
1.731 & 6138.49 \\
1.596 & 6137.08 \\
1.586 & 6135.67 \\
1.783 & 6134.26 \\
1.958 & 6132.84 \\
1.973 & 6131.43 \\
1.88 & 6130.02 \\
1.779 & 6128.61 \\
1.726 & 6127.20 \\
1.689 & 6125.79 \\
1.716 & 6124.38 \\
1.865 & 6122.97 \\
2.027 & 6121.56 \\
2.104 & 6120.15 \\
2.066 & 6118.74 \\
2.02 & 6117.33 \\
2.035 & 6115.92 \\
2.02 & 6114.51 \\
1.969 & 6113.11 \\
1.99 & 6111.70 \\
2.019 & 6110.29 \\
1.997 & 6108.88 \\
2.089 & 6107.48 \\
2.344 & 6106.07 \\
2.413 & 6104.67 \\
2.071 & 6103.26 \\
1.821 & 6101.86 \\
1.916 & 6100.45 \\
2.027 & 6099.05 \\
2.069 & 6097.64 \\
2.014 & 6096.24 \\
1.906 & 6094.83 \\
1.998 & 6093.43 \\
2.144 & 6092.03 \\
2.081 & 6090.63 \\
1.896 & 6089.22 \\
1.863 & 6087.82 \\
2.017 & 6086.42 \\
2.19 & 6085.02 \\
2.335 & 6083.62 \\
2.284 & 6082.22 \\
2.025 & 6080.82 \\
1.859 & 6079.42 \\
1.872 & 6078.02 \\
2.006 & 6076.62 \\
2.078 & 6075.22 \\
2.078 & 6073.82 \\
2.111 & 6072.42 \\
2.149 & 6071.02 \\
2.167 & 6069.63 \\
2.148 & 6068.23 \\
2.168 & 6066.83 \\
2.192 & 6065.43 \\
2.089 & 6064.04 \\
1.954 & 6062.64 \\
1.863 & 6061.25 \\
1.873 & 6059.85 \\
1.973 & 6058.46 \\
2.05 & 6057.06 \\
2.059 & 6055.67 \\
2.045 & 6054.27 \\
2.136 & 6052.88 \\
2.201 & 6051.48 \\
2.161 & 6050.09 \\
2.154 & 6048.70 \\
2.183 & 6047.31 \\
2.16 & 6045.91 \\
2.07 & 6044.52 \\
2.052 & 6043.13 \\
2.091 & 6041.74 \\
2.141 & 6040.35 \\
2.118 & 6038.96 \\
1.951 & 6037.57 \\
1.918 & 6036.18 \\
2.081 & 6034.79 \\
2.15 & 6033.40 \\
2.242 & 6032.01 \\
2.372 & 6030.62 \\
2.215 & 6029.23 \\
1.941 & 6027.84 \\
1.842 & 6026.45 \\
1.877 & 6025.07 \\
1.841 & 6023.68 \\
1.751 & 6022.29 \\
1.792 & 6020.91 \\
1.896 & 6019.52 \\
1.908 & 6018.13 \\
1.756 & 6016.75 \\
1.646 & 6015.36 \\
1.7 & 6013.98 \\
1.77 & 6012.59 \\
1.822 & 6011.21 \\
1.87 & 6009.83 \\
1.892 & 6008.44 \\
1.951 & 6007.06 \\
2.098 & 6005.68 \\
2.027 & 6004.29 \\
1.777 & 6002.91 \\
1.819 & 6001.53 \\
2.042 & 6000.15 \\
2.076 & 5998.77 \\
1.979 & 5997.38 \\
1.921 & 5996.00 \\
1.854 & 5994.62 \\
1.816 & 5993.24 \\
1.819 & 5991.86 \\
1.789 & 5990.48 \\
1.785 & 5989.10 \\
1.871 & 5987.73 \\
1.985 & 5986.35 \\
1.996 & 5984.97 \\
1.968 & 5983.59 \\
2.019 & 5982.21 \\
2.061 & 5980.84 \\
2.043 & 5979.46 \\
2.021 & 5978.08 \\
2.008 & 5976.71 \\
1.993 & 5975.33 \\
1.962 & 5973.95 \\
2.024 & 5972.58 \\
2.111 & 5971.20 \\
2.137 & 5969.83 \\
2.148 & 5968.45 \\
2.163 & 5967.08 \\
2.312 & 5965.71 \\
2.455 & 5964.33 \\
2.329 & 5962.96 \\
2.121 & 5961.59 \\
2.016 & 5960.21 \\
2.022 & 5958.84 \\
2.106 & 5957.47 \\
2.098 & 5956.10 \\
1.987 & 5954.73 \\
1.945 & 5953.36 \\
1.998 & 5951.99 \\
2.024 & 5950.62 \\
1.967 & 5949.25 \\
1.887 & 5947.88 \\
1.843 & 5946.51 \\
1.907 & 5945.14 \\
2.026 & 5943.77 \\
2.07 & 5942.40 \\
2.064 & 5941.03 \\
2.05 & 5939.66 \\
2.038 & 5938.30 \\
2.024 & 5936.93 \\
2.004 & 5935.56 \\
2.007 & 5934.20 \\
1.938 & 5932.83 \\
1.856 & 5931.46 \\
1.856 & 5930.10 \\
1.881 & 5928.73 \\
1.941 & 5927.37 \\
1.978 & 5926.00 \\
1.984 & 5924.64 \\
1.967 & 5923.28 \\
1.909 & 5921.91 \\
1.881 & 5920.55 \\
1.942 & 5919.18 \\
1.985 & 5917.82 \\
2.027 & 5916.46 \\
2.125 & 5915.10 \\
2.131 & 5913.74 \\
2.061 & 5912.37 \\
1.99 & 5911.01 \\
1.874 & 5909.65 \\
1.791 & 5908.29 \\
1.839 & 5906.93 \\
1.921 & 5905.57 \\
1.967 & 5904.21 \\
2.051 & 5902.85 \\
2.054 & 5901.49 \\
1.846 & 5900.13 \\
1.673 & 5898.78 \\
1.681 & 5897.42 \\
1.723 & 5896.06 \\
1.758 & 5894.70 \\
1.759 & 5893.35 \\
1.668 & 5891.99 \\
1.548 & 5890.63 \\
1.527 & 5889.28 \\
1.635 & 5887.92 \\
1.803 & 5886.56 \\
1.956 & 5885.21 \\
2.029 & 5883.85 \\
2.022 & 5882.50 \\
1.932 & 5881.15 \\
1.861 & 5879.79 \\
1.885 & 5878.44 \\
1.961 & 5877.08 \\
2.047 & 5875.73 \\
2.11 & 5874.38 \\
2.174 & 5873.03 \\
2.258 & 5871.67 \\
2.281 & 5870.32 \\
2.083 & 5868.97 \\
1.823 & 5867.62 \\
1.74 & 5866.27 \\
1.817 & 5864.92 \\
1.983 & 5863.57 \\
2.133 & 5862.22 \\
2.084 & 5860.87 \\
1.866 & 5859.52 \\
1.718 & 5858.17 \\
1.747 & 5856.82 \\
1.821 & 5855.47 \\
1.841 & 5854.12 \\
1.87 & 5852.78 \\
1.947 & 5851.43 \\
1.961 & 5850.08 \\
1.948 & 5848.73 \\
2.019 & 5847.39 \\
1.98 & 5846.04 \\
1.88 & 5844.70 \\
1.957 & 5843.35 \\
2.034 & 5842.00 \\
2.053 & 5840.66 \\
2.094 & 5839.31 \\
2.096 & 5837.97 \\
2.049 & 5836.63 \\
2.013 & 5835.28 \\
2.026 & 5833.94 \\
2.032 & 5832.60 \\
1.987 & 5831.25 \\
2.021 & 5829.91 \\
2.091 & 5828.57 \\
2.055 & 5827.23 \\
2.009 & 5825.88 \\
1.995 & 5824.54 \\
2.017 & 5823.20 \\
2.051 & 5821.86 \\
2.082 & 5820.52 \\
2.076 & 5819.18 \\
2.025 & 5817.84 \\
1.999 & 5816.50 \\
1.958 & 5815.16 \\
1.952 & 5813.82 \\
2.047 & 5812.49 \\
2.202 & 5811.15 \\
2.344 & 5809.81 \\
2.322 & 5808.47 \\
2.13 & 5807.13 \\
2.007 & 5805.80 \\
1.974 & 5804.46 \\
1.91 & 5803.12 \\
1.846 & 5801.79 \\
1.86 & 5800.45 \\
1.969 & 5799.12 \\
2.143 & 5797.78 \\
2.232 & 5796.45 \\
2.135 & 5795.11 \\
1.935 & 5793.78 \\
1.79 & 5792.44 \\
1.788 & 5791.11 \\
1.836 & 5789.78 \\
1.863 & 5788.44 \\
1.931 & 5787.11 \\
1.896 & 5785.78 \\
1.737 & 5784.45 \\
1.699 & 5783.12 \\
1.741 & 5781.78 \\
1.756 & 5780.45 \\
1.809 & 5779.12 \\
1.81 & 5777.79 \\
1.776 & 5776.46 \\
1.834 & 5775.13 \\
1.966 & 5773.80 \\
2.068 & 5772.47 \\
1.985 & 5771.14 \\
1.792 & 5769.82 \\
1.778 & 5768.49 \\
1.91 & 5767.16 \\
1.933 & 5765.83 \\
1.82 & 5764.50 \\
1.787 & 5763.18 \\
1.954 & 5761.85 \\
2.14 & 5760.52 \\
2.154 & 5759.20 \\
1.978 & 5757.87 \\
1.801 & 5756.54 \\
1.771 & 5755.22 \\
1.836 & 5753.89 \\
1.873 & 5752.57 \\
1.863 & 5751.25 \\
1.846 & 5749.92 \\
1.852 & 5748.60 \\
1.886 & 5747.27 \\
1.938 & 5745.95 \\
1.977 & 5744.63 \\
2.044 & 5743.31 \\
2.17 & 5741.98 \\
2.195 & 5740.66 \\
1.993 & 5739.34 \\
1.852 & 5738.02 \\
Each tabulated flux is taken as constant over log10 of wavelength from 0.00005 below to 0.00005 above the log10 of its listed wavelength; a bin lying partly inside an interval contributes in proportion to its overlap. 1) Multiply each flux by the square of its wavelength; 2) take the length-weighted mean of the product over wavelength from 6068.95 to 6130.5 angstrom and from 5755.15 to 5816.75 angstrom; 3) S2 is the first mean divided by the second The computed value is 1.16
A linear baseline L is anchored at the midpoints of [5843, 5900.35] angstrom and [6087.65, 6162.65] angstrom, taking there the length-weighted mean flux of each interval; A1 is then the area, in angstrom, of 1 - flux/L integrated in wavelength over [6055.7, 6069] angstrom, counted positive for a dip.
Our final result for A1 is -0.8 angstrom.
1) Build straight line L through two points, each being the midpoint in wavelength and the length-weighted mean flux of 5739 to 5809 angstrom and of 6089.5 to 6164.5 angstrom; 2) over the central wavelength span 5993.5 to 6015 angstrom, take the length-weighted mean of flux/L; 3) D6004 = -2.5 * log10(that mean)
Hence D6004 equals 0.02 mag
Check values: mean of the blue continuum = 1.92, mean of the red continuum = 1.94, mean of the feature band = 1.9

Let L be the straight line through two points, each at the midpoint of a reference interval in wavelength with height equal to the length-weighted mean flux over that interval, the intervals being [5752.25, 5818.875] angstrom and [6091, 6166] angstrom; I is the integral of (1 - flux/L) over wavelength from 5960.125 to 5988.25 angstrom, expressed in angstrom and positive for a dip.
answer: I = -2.18 angstrom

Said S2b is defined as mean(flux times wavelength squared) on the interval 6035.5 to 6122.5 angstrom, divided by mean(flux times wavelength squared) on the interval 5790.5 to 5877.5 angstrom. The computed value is 1.12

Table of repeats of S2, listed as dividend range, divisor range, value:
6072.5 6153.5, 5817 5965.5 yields 1.07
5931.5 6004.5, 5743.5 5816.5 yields 1.11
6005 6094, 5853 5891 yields 1.12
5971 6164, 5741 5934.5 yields 1.10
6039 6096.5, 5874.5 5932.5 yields 1.16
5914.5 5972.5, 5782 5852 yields 1.06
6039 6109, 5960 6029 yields 1.09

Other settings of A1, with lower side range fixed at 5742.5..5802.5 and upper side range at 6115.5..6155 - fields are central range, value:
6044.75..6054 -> -1.4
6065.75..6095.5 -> -3.1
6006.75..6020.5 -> 0.4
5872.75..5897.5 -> 0.6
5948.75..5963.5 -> -1.3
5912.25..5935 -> -1.0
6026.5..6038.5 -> -1.4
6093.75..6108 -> -1.5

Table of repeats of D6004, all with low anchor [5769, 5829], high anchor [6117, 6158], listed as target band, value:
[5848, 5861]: 0.04 mag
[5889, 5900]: 0.15 mag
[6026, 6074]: -0.11 mag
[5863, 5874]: -0.04 mag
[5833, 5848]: -0.04 mag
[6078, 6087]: -0.12 mag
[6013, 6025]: 0.06 mag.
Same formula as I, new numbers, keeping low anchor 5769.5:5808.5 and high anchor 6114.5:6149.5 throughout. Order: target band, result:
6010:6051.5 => -2.51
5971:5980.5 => -0.69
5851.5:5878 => -0.89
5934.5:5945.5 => -0.79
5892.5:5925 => -0.31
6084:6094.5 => -0.93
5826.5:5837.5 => -0.74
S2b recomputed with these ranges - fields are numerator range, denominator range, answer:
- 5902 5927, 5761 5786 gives 1.12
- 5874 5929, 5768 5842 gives 0.99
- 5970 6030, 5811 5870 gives 1.02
